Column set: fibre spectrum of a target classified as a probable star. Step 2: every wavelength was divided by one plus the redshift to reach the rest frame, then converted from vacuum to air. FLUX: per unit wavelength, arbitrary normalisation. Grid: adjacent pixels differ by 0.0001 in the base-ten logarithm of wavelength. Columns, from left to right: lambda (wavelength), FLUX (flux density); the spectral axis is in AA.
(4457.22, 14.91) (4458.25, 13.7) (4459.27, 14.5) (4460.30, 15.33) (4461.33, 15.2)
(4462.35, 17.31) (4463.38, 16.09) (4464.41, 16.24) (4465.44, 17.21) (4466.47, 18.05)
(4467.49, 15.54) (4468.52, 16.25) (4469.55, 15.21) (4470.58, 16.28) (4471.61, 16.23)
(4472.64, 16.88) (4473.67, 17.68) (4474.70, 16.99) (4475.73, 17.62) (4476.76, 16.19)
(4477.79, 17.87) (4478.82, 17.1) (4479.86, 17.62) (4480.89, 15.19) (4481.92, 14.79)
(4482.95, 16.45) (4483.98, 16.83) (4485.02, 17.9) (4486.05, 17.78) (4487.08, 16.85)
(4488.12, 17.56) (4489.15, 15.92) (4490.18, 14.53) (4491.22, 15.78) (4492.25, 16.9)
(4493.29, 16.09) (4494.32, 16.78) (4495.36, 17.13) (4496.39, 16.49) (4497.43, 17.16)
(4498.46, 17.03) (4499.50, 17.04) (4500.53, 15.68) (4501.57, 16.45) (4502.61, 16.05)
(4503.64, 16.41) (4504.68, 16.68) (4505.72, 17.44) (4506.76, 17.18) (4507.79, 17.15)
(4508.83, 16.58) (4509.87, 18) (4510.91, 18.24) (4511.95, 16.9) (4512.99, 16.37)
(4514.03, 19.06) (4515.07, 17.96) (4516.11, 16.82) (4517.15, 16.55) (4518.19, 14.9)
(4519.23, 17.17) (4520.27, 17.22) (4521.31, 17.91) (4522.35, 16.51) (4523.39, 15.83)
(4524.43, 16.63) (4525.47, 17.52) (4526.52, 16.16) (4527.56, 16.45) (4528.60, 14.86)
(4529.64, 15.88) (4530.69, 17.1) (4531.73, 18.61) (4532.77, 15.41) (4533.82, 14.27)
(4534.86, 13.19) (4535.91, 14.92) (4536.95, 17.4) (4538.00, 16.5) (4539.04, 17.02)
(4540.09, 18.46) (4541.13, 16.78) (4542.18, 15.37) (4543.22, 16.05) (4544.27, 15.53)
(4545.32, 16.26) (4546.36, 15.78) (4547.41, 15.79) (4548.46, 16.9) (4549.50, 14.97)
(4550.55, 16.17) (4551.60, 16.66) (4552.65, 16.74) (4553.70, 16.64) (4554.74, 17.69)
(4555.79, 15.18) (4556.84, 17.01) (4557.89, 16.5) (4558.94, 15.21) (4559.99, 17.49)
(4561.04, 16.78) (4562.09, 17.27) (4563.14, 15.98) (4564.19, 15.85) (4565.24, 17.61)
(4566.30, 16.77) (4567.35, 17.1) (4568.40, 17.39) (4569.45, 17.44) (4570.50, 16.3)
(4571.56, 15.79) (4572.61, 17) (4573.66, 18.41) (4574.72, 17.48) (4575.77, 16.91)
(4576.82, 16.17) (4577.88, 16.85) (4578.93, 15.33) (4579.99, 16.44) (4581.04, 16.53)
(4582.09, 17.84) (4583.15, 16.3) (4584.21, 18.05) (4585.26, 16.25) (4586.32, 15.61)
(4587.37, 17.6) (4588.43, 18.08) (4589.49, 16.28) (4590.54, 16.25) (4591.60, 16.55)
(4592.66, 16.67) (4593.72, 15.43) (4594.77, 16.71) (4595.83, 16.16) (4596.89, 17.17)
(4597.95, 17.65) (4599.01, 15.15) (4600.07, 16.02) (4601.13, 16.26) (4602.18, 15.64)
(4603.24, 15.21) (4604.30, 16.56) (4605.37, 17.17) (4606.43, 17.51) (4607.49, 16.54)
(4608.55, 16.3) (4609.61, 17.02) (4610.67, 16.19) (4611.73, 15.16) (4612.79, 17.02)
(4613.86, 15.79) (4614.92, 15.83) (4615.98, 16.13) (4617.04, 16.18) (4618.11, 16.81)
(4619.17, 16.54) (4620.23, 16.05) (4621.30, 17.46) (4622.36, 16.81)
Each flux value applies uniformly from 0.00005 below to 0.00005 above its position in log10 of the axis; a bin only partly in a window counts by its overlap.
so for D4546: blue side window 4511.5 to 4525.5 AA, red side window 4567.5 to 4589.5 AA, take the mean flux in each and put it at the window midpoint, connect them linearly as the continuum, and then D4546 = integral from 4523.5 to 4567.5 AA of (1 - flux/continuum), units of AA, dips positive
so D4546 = 1.5 AA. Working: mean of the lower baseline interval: 16.9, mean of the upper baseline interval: 16.9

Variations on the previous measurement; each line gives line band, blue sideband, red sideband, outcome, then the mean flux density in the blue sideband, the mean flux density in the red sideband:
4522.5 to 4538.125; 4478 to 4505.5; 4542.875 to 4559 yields 0.3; 16.6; 16.2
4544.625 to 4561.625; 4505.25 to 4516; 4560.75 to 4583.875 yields 0.6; 17.5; 16.8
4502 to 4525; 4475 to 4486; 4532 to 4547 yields -0.9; 16.8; 16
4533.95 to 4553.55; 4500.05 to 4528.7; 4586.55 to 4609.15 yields 0.7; 16.8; 16.5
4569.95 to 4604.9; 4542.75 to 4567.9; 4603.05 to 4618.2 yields -0.4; 16.4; 16.4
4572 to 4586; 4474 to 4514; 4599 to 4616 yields -0.4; 16.8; 16.2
